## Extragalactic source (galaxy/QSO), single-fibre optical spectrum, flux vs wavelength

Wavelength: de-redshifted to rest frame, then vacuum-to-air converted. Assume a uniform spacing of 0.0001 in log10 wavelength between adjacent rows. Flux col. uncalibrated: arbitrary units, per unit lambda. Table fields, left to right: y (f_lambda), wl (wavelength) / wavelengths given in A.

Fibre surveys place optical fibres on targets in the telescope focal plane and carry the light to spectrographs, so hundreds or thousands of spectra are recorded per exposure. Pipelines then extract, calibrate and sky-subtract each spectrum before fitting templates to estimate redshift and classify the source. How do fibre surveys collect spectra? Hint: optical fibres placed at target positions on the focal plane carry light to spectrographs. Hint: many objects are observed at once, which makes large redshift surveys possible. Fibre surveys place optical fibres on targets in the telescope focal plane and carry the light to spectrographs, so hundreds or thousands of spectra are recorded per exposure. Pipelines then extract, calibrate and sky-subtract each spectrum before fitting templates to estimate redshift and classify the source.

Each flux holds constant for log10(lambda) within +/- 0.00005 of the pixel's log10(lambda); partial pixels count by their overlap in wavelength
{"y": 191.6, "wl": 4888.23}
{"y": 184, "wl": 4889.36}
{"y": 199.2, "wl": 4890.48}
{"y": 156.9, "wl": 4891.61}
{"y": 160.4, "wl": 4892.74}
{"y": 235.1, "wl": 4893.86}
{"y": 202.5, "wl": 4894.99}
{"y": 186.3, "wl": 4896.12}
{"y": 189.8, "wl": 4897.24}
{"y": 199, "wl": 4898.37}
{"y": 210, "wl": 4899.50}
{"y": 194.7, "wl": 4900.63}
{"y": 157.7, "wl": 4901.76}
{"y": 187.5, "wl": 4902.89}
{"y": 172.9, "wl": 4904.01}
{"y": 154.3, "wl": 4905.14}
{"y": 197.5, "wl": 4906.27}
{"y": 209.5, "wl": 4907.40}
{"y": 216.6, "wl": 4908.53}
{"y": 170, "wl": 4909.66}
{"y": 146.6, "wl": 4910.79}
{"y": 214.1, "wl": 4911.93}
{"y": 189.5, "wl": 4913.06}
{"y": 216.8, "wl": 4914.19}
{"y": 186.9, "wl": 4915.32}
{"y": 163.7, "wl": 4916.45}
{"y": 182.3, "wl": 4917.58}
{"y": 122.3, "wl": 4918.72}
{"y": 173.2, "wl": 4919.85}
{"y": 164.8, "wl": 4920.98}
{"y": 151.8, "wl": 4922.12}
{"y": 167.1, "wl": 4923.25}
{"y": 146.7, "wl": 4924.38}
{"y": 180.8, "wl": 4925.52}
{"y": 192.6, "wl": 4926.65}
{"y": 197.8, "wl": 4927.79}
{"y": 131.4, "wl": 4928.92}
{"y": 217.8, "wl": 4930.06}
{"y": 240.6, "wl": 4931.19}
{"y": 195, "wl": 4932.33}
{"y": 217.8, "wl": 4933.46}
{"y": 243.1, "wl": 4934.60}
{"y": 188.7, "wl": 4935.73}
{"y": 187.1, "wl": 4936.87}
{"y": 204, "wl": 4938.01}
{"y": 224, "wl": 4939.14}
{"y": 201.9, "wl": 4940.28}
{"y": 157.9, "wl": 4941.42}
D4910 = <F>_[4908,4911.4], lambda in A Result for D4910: 177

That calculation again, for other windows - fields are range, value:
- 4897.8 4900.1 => 204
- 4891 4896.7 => 188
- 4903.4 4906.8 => 175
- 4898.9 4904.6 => 185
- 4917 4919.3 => 152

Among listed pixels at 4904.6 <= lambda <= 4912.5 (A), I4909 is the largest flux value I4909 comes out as 216.6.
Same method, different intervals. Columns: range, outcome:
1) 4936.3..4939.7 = 224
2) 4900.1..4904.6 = 194.7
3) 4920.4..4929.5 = 197.8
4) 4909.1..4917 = 216.8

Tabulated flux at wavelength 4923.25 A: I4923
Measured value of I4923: 167.1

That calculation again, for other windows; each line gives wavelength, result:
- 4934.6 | 243.1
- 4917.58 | 182.3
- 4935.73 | 188.7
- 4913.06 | 189.5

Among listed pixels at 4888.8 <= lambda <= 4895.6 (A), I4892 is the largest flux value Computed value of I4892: 235.1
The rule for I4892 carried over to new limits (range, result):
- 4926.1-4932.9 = 240.6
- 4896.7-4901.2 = 210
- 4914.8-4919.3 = 186.9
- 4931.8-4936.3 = 243.1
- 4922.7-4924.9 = 167.1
